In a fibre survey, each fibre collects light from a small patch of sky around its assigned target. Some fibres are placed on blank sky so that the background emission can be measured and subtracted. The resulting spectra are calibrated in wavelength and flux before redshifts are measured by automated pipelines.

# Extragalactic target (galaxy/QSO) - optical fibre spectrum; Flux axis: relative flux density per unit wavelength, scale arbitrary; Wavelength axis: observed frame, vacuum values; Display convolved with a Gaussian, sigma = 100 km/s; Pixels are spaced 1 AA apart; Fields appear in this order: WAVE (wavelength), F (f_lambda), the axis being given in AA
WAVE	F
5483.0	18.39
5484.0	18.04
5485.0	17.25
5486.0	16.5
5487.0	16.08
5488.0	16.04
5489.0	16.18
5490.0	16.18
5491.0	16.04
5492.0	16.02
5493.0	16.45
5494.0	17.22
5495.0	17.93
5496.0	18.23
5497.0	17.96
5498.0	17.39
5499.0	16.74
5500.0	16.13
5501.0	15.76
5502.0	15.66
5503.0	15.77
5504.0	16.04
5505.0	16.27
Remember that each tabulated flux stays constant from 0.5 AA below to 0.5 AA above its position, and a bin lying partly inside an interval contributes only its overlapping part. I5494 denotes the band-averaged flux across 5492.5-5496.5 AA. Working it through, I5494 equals 17.5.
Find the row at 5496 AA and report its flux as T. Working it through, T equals 18.23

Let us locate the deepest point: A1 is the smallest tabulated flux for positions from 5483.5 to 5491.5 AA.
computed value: 16.04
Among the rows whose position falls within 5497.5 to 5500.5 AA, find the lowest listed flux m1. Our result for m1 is 16.13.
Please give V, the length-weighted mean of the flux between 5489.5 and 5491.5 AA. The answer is 16.1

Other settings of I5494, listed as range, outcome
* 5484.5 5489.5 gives 16.4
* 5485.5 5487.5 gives 16.3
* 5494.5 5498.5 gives 17.9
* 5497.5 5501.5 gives 16.5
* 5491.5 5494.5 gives 16.6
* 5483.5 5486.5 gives 17.3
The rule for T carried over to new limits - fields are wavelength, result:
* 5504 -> 16.04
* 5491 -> 16.04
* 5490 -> 16.18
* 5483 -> 18.39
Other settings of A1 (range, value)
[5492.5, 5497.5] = 16.45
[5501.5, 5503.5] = 15.66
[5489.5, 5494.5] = 16.02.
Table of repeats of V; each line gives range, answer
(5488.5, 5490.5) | 16.2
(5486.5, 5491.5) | 16.1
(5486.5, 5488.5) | 16.1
